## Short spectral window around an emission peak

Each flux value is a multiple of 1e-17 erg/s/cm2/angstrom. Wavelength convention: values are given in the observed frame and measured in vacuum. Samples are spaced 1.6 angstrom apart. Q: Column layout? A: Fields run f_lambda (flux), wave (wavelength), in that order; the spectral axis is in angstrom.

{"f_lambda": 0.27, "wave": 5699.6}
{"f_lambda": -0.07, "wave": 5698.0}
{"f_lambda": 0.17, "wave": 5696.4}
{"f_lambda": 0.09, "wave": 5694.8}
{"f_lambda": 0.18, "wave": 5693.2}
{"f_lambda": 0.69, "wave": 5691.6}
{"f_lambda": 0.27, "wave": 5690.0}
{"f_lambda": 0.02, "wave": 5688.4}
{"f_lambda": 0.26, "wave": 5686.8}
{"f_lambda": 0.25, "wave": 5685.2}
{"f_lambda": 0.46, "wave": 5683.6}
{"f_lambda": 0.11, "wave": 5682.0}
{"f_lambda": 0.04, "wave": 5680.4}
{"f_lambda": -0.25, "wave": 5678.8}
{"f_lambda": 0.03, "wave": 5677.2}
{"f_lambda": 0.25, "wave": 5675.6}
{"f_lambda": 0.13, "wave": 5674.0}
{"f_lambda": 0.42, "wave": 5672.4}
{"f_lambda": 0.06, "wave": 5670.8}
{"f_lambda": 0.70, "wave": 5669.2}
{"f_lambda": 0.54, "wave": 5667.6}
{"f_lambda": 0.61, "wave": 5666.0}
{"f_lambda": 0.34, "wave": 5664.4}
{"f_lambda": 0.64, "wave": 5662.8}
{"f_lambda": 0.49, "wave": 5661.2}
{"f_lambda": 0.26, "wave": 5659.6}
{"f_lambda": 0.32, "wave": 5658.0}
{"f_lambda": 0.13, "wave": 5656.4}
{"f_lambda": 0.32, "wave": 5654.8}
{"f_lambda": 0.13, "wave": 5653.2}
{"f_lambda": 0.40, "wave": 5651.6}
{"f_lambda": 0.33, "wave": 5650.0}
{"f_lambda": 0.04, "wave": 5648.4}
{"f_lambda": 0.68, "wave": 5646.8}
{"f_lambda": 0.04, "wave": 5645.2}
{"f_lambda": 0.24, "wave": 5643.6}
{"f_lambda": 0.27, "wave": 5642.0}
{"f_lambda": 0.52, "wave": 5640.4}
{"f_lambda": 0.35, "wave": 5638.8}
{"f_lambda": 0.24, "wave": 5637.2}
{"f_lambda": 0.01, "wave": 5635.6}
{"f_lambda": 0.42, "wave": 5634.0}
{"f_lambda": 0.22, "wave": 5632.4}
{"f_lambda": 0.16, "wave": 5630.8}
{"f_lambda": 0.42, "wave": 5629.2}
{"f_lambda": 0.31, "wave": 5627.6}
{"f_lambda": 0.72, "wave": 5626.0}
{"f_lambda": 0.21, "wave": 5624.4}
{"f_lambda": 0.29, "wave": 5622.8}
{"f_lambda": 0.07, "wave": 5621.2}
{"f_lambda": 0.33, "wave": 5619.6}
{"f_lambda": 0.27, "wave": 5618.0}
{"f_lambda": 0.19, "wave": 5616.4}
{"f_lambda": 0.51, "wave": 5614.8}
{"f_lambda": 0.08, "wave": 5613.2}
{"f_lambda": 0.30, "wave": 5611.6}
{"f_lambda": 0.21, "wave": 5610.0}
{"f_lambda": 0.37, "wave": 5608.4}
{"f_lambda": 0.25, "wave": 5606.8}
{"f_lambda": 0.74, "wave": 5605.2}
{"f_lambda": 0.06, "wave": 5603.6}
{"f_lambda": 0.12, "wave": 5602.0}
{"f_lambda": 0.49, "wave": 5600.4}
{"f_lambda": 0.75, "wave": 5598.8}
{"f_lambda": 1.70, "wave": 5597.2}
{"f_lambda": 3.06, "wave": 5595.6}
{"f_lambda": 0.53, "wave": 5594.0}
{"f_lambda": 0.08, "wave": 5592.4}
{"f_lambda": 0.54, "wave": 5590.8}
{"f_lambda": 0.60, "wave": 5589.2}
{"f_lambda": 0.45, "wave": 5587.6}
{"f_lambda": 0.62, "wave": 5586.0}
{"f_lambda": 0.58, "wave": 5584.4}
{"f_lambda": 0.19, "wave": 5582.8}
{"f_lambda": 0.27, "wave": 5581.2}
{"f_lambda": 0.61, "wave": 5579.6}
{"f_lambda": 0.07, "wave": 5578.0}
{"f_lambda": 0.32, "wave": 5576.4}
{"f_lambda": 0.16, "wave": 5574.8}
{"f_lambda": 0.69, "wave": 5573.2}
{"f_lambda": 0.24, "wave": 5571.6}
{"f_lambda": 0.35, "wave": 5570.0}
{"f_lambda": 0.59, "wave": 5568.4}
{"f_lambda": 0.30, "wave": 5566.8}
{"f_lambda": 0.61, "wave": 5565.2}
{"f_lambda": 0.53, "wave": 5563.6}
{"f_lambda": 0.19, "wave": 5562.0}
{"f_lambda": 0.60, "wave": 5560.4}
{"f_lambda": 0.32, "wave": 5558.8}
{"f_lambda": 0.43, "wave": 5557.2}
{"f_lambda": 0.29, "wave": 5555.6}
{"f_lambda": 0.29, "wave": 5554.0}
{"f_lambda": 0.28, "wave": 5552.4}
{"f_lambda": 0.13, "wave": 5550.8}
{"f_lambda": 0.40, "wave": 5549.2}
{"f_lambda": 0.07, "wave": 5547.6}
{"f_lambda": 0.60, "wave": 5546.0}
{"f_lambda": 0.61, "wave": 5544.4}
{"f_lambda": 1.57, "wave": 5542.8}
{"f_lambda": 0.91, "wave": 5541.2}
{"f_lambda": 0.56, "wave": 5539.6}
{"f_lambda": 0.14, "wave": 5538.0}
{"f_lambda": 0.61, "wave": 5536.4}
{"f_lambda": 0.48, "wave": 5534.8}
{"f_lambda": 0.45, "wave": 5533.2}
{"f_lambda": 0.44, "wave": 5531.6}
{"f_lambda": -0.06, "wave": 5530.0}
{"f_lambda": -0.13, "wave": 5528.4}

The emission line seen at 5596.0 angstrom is [O III]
